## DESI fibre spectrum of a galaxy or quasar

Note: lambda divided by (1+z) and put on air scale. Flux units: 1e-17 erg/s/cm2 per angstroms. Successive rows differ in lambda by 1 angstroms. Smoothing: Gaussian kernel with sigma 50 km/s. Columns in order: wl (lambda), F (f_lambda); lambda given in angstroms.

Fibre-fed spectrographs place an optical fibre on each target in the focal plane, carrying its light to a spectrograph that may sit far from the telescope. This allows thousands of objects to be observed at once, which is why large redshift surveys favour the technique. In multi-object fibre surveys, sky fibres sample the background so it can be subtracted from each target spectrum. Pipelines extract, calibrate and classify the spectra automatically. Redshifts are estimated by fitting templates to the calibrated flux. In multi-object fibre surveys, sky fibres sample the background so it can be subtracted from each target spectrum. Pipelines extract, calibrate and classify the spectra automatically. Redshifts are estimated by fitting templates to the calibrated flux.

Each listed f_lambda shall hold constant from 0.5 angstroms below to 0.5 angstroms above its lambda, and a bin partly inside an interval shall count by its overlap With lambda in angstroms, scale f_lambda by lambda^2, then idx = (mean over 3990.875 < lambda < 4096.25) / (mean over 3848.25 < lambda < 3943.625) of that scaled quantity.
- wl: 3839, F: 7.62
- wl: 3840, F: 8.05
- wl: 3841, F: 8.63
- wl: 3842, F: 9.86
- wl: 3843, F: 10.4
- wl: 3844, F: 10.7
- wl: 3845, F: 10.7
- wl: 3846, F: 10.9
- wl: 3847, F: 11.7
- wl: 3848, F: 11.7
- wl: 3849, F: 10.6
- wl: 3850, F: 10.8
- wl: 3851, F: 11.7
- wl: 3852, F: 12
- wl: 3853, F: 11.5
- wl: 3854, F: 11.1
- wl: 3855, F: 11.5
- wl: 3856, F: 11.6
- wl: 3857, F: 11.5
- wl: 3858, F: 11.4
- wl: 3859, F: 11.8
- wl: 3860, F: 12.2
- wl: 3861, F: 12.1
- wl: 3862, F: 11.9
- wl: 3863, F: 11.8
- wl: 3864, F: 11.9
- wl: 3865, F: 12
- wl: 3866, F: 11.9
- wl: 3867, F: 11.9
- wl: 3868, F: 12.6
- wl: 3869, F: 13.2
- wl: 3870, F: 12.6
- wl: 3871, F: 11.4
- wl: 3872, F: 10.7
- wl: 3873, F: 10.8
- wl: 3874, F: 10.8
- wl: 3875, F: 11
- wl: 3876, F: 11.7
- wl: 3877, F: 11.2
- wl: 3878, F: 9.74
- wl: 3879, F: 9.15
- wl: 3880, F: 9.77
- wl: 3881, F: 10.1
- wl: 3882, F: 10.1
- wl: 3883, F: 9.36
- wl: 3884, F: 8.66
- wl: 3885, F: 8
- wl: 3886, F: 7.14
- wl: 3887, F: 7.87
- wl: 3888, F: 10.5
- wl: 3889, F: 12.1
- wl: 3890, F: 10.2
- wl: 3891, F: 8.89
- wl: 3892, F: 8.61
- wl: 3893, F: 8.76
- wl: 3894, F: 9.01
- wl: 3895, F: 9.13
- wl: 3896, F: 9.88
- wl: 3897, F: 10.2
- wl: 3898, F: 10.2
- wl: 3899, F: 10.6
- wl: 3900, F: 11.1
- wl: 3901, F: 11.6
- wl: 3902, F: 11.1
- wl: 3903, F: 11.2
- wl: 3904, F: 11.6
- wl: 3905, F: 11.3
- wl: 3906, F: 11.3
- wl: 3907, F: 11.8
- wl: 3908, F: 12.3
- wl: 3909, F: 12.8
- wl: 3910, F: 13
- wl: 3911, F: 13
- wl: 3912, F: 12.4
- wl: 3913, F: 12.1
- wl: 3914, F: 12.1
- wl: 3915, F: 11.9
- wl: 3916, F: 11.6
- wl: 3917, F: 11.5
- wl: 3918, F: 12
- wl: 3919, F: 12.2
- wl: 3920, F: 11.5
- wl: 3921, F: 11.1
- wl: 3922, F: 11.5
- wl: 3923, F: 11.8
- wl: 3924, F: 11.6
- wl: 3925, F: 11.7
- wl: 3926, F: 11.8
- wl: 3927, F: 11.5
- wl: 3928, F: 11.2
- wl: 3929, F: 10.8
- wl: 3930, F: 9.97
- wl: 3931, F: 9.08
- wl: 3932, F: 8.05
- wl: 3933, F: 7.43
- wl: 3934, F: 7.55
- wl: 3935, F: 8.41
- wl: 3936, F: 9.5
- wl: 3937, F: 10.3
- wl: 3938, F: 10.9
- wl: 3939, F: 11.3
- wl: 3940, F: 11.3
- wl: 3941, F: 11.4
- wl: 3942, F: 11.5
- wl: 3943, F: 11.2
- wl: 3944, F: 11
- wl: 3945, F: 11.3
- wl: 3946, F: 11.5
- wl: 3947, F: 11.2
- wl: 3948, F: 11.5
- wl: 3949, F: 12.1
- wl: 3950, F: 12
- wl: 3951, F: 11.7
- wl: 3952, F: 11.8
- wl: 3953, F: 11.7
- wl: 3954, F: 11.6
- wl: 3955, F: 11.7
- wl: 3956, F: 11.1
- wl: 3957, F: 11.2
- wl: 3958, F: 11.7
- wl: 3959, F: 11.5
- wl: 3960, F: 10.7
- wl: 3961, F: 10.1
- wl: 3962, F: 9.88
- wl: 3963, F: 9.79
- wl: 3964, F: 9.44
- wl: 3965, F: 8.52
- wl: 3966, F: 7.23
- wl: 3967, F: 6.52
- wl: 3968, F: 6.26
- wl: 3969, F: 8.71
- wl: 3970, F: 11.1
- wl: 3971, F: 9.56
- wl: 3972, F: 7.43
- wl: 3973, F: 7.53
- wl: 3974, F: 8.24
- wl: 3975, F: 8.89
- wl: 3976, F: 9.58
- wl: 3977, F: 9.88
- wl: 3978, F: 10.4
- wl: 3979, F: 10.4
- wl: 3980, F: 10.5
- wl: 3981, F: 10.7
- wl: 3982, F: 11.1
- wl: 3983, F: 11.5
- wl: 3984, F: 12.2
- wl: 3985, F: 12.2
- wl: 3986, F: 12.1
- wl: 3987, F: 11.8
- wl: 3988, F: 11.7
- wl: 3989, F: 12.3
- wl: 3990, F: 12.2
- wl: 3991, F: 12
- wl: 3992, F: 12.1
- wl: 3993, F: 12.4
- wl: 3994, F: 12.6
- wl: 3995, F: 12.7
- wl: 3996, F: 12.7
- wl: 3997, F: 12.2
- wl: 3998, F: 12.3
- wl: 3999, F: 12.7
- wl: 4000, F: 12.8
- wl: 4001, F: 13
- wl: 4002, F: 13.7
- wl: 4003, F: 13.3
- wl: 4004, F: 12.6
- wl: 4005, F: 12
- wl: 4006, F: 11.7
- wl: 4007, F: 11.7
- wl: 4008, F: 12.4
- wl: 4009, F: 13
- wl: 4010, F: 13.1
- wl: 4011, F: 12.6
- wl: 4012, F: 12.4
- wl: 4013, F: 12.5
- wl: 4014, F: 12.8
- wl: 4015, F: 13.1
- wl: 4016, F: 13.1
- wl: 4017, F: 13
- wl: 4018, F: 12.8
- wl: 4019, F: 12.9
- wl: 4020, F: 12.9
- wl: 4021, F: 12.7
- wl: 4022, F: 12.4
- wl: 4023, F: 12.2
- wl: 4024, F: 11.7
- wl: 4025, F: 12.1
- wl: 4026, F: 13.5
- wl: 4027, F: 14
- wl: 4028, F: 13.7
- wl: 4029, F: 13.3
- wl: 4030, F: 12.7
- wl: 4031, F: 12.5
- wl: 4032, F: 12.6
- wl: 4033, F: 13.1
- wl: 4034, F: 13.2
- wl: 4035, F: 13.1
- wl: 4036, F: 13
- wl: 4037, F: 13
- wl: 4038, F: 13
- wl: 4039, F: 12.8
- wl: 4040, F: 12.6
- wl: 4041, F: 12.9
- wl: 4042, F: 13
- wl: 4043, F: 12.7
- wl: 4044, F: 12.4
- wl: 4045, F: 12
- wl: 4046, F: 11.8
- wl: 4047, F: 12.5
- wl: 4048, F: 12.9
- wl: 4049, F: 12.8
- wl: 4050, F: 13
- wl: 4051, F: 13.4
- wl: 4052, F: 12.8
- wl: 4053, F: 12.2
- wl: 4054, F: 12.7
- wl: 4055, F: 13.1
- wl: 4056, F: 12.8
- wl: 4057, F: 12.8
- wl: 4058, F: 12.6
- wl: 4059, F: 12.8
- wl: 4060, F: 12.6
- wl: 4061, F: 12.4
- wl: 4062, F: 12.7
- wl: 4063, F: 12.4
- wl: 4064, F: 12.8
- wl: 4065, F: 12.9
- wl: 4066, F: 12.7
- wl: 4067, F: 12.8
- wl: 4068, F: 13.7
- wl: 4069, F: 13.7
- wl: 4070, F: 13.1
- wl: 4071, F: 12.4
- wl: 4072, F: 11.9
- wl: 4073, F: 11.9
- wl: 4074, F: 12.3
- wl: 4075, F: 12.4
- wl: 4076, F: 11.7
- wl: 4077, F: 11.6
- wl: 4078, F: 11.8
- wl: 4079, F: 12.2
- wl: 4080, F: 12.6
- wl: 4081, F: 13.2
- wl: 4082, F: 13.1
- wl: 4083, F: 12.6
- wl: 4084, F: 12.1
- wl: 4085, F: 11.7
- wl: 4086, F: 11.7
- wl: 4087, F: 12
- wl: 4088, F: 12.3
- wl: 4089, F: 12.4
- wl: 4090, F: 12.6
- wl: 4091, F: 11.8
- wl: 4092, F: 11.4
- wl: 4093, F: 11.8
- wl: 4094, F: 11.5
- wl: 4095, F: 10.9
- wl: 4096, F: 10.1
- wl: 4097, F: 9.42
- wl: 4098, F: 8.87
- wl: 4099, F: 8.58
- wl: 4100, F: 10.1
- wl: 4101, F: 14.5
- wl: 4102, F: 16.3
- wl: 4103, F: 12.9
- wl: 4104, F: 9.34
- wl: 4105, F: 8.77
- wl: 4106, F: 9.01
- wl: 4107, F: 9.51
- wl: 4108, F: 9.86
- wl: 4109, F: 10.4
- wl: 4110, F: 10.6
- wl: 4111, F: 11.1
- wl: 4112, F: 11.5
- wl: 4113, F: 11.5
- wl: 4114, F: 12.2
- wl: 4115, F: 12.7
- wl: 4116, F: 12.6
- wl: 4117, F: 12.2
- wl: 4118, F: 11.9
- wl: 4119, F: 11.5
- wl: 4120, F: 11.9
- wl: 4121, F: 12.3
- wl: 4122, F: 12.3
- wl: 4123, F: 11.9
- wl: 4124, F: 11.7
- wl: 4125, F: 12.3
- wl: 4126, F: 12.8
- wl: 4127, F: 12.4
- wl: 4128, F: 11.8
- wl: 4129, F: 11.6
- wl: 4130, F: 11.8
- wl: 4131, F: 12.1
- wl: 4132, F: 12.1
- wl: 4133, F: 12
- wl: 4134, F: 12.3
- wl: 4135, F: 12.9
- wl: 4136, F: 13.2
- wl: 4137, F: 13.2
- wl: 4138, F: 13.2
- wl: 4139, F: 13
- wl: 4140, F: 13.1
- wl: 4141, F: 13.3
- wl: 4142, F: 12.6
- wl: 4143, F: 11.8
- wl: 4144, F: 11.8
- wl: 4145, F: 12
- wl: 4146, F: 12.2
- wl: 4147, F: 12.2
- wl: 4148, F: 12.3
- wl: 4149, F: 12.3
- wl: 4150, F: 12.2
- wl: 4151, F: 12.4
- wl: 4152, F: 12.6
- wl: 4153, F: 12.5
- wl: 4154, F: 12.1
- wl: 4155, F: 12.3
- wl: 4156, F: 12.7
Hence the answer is 1.2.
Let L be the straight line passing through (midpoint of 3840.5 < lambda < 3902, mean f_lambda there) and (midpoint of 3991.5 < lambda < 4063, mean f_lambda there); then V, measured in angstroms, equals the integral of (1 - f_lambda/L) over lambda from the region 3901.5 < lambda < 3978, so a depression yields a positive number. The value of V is 5.8 angstroms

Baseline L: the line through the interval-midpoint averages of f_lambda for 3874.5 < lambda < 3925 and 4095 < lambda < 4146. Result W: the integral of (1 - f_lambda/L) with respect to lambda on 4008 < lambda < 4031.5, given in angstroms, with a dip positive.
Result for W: -3.2 angstroms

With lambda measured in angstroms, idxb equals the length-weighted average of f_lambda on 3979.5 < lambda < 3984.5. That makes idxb 11.2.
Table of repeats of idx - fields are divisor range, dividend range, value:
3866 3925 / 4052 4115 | 1.20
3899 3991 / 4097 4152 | 1.20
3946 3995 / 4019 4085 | 1.24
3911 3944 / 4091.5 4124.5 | 1.13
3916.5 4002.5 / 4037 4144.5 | 1.19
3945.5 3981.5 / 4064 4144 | 1.27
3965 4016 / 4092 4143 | 1.10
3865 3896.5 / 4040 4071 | 1.36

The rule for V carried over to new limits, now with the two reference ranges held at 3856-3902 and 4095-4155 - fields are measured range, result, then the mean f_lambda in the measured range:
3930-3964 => 0.89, 10.7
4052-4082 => -2.74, 12.6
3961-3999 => 2.20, 10.5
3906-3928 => -2.29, 11.9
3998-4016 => -2.29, 12.7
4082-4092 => -0.44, 12.1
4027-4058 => -3.83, 12.8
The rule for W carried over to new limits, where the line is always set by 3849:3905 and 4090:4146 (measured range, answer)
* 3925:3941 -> 1.4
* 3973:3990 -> 0.6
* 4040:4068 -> -3.0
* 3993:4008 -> -1.7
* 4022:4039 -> -2.3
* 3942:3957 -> -0.6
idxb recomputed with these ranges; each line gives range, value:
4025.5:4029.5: 13.6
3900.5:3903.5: 11.3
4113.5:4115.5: 12.4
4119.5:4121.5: 12.1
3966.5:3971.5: 8.43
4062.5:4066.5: 12.7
